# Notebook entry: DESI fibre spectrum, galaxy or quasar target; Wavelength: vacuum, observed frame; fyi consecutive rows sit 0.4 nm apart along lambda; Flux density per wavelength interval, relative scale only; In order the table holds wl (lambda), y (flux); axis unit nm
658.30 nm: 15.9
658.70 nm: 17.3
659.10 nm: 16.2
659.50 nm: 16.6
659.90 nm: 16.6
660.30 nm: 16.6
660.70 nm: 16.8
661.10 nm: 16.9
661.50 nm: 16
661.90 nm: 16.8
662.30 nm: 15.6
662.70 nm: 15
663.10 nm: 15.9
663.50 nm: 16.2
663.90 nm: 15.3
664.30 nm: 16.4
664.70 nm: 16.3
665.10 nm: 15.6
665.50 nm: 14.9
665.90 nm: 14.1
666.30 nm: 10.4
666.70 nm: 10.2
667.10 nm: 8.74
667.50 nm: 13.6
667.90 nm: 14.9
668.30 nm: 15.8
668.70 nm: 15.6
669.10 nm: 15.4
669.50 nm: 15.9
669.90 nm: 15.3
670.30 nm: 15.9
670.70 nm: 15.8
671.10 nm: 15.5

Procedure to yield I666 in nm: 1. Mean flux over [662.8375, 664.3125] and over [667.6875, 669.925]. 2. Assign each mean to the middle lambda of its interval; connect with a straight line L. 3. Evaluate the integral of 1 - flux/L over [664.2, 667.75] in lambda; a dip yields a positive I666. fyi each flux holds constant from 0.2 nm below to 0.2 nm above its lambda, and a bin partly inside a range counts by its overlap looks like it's 0.54 nm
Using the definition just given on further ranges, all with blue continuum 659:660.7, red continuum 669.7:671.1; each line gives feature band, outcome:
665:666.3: 0.156 nm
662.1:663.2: 0.057 nm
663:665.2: 0.030 nm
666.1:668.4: 0.547 nm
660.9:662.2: -0.007 nm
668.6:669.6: 0.009 nm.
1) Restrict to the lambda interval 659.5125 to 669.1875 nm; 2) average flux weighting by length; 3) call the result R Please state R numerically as 15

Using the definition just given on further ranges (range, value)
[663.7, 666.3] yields 15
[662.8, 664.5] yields 15.9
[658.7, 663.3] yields 16.3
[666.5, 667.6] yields 10.6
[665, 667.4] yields 12.2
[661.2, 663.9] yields 15.9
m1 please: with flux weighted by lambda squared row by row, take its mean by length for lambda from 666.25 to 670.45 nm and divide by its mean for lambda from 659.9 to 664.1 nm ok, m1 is 0.88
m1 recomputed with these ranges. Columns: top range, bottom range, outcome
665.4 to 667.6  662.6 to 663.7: 0.76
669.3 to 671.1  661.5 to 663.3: 1.01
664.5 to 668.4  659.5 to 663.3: 0.84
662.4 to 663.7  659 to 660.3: 0.96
